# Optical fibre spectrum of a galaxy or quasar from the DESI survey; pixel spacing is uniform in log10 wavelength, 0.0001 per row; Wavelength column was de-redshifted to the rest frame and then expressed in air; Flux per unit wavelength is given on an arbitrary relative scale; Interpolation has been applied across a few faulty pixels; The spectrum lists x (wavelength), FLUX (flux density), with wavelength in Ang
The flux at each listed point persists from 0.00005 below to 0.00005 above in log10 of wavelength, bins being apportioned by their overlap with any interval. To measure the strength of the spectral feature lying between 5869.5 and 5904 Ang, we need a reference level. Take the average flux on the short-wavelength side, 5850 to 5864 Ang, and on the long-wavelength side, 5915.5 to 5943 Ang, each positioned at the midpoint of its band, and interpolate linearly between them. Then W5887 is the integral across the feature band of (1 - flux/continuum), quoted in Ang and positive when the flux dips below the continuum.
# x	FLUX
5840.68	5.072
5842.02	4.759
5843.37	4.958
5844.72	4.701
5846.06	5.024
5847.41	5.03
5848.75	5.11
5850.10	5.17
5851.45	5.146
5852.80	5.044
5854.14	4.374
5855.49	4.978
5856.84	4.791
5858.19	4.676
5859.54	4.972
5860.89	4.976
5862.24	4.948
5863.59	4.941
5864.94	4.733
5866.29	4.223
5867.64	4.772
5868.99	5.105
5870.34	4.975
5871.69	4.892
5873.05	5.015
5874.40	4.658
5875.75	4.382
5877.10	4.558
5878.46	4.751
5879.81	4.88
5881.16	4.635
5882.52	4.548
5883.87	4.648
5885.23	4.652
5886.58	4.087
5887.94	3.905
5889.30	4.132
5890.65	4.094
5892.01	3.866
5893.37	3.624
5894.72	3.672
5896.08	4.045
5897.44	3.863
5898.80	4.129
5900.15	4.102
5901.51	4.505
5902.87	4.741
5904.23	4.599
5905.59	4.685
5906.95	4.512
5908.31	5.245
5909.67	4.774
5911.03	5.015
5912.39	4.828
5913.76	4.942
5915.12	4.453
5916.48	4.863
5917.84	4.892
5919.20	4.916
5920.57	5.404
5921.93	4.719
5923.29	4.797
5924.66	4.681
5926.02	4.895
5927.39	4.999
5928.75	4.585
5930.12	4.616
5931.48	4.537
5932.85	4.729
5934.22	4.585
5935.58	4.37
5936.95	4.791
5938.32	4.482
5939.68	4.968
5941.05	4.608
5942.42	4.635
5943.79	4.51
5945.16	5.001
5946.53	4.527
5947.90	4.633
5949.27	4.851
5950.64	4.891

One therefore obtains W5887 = 3.3 Ang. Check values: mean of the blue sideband 4.9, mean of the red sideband 4.75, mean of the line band 4.38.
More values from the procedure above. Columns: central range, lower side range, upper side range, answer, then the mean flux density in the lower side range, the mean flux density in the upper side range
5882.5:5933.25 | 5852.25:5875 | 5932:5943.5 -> 1.9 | 4.83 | 4.64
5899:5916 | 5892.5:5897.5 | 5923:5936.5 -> -2.4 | 3.8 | 4.68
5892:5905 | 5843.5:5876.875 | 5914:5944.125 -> 1.8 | 4.86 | 4.73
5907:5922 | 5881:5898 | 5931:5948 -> -1.8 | 4.12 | 4.64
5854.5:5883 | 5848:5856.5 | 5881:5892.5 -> -0.9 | 4.97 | 4.27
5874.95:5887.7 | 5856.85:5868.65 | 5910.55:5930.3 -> 0.7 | 4.79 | 4.84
